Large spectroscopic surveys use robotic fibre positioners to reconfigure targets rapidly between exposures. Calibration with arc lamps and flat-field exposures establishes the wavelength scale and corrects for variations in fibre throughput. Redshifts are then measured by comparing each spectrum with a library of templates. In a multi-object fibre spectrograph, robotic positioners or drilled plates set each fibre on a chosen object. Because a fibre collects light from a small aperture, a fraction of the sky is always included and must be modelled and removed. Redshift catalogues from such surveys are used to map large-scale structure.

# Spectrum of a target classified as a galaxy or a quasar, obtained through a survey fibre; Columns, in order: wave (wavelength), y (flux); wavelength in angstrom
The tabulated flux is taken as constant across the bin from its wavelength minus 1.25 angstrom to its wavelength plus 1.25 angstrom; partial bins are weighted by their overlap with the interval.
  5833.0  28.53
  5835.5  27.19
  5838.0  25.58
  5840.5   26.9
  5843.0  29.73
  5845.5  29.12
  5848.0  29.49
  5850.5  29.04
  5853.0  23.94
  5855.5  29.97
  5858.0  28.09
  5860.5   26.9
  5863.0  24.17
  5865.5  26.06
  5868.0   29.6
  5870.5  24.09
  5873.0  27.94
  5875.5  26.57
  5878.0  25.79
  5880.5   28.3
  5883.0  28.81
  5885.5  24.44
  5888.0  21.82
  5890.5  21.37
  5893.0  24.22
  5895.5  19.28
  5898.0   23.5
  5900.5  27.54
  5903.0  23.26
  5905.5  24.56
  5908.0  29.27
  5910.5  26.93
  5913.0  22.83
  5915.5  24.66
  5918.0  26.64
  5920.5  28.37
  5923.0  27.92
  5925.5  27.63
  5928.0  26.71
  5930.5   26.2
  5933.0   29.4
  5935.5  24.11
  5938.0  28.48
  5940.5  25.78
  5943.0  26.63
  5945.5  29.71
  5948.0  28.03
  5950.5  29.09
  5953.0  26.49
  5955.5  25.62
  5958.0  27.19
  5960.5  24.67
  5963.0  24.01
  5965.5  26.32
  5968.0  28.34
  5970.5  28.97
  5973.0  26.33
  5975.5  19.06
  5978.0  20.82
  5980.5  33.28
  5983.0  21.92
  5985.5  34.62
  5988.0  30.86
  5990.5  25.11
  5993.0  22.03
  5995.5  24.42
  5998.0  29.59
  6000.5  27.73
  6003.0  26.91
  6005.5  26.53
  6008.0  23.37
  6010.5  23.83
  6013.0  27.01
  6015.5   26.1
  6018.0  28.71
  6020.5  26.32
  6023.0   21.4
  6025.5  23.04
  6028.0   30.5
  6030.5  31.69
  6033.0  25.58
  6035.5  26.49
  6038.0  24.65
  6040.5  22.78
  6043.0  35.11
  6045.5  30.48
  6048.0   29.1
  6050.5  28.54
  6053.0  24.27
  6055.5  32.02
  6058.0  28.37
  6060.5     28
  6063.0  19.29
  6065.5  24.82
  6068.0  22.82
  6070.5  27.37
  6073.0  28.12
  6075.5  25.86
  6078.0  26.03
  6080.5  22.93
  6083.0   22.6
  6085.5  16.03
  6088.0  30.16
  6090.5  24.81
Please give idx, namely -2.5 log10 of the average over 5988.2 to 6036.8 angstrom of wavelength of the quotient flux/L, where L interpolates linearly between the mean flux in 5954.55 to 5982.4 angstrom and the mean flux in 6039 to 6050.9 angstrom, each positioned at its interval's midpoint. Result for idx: 0.06 mag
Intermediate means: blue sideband 25.8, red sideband 29.2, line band 26.2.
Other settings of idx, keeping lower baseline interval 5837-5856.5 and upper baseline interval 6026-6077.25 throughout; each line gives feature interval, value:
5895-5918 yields 0.116 mag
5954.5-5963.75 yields 0.087 mag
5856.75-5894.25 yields 0.081 mag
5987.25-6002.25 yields 0.038 mag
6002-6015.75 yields 0.074 mag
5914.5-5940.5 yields 0.028 mag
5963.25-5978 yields 0.093 mag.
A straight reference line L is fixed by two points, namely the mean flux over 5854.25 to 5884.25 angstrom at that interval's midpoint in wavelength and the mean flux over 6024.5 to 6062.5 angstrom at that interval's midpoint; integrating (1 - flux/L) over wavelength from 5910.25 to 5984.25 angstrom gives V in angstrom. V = 3.0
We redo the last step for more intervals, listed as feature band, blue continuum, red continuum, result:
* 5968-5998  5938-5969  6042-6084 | 0.5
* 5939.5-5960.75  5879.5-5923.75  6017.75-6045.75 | -1.1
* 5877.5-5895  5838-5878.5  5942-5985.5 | 1.6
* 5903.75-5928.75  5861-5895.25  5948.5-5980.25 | -0.8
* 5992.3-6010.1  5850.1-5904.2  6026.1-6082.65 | 0.5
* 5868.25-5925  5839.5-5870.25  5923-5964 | 3.8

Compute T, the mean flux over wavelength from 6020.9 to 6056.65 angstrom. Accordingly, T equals 27.5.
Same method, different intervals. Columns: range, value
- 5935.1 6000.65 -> 26.7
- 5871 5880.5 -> 26.8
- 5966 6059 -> 26.9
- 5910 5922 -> 25.9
